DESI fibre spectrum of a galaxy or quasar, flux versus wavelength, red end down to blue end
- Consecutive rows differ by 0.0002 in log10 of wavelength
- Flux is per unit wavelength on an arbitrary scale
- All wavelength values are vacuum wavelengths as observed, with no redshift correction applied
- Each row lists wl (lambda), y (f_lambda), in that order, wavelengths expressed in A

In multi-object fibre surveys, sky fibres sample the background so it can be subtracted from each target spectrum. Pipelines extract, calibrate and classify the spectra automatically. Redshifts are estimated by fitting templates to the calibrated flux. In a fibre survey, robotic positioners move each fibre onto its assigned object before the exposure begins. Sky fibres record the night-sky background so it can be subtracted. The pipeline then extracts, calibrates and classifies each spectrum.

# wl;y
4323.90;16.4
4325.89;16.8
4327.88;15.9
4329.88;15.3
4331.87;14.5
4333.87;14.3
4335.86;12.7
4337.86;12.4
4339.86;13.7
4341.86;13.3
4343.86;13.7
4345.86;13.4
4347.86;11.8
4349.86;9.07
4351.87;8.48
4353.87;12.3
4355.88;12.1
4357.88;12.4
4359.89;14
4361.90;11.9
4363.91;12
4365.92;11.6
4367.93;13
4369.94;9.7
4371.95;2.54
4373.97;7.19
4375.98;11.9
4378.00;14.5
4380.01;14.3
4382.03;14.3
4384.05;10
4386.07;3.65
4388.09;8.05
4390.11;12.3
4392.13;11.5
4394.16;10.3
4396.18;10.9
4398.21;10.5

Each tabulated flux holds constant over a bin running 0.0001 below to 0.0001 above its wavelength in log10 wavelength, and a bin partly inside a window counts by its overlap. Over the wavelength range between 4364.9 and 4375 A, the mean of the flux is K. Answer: 8.82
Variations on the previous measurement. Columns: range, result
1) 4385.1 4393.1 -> 8.89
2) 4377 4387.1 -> 11.3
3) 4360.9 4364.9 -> 11.9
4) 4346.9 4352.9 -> 9.78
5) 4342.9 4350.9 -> 12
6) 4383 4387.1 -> 6.9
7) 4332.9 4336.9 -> 13.5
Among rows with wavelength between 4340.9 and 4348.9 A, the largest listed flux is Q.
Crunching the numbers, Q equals 13.7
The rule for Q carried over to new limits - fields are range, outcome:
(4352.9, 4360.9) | 14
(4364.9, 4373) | 13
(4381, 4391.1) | 14.3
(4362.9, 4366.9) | 12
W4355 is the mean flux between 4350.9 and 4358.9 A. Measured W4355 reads 11.3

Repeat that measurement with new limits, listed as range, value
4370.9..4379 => 9.03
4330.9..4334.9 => 14.4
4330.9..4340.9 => 13.5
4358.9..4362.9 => 12.9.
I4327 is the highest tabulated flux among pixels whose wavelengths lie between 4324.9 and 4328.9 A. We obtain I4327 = 16.8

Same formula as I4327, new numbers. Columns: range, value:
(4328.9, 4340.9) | 15.3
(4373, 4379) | 14.5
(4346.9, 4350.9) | 11.8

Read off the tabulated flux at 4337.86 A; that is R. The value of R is 12.4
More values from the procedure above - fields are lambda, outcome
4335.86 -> 12.7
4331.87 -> 14.5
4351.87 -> 8.48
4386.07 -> 3.65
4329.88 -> 15.3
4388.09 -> 8.05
